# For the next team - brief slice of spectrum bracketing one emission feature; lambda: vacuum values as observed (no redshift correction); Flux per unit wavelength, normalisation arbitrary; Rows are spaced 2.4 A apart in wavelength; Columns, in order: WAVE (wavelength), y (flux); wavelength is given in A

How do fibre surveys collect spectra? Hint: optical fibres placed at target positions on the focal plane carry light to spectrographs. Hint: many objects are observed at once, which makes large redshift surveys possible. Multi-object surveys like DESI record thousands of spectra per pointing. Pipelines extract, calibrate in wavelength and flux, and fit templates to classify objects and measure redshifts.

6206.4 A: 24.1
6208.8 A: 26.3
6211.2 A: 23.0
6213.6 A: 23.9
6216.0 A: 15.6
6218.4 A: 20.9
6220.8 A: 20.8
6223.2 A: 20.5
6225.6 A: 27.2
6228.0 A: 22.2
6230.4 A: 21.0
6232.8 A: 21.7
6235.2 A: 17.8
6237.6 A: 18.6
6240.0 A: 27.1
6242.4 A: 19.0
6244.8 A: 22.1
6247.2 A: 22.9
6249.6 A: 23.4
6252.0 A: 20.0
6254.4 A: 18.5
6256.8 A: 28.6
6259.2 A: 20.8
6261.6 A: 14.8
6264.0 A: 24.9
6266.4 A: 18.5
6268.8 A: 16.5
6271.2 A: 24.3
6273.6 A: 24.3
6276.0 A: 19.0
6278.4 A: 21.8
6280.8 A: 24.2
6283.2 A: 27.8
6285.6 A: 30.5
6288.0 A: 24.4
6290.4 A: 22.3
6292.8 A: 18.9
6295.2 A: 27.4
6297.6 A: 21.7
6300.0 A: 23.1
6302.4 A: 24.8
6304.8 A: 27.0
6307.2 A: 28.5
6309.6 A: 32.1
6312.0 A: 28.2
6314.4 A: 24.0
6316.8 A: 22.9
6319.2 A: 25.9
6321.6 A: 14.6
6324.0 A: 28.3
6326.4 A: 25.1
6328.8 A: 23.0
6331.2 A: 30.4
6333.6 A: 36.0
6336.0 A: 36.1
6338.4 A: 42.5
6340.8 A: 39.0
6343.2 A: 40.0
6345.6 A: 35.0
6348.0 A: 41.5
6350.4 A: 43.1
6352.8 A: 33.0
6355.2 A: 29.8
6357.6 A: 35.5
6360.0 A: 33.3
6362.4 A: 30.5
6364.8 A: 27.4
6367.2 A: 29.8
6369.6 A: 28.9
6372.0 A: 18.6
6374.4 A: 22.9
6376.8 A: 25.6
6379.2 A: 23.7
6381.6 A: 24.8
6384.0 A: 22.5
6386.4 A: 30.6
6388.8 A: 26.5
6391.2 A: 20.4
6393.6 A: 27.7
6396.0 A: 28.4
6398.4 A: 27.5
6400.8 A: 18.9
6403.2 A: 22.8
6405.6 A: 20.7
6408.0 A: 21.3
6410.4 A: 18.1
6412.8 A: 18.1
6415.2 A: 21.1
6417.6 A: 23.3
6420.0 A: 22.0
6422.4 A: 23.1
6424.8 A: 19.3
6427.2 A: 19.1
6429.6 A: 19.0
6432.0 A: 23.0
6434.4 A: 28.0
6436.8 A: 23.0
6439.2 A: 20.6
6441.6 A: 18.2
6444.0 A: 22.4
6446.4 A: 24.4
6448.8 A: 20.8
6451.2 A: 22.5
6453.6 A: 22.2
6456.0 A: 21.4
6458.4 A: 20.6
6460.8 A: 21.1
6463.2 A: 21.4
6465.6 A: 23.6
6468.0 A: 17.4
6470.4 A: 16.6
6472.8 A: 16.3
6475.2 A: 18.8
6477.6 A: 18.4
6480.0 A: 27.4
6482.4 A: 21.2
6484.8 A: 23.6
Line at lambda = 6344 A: C III] 1909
